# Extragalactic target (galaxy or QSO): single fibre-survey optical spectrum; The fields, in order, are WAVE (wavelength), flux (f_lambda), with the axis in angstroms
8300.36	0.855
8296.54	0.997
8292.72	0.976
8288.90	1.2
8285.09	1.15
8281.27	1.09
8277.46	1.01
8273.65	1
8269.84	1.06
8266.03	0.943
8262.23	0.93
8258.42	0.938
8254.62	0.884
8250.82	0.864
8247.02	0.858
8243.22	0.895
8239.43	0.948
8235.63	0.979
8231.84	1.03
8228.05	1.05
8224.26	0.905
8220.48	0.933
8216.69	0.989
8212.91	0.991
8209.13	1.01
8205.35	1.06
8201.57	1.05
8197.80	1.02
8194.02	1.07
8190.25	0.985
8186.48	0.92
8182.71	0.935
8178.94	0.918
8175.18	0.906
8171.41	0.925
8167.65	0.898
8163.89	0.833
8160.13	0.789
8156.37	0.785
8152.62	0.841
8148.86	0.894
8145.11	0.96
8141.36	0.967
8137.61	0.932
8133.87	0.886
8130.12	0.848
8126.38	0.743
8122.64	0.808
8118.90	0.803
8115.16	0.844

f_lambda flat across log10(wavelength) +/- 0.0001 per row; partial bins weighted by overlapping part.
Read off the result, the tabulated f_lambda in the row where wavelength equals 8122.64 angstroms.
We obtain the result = 0.808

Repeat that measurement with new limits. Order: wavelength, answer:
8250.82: 0.864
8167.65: 0.898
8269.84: 1.06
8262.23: 0.93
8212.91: 0.991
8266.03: 0.943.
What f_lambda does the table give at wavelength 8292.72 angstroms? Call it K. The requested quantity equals 0.976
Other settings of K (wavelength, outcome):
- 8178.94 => 0.918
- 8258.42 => 0.938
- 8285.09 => 1.15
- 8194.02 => 1.07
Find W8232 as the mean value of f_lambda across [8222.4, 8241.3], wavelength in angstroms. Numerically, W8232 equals 0.982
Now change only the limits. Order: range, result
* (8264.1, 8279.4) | 1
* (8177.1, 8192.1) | 0.939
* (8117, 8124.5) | 0.805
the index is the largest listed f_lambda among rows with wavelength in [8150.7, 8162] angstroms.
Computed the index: 0.841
